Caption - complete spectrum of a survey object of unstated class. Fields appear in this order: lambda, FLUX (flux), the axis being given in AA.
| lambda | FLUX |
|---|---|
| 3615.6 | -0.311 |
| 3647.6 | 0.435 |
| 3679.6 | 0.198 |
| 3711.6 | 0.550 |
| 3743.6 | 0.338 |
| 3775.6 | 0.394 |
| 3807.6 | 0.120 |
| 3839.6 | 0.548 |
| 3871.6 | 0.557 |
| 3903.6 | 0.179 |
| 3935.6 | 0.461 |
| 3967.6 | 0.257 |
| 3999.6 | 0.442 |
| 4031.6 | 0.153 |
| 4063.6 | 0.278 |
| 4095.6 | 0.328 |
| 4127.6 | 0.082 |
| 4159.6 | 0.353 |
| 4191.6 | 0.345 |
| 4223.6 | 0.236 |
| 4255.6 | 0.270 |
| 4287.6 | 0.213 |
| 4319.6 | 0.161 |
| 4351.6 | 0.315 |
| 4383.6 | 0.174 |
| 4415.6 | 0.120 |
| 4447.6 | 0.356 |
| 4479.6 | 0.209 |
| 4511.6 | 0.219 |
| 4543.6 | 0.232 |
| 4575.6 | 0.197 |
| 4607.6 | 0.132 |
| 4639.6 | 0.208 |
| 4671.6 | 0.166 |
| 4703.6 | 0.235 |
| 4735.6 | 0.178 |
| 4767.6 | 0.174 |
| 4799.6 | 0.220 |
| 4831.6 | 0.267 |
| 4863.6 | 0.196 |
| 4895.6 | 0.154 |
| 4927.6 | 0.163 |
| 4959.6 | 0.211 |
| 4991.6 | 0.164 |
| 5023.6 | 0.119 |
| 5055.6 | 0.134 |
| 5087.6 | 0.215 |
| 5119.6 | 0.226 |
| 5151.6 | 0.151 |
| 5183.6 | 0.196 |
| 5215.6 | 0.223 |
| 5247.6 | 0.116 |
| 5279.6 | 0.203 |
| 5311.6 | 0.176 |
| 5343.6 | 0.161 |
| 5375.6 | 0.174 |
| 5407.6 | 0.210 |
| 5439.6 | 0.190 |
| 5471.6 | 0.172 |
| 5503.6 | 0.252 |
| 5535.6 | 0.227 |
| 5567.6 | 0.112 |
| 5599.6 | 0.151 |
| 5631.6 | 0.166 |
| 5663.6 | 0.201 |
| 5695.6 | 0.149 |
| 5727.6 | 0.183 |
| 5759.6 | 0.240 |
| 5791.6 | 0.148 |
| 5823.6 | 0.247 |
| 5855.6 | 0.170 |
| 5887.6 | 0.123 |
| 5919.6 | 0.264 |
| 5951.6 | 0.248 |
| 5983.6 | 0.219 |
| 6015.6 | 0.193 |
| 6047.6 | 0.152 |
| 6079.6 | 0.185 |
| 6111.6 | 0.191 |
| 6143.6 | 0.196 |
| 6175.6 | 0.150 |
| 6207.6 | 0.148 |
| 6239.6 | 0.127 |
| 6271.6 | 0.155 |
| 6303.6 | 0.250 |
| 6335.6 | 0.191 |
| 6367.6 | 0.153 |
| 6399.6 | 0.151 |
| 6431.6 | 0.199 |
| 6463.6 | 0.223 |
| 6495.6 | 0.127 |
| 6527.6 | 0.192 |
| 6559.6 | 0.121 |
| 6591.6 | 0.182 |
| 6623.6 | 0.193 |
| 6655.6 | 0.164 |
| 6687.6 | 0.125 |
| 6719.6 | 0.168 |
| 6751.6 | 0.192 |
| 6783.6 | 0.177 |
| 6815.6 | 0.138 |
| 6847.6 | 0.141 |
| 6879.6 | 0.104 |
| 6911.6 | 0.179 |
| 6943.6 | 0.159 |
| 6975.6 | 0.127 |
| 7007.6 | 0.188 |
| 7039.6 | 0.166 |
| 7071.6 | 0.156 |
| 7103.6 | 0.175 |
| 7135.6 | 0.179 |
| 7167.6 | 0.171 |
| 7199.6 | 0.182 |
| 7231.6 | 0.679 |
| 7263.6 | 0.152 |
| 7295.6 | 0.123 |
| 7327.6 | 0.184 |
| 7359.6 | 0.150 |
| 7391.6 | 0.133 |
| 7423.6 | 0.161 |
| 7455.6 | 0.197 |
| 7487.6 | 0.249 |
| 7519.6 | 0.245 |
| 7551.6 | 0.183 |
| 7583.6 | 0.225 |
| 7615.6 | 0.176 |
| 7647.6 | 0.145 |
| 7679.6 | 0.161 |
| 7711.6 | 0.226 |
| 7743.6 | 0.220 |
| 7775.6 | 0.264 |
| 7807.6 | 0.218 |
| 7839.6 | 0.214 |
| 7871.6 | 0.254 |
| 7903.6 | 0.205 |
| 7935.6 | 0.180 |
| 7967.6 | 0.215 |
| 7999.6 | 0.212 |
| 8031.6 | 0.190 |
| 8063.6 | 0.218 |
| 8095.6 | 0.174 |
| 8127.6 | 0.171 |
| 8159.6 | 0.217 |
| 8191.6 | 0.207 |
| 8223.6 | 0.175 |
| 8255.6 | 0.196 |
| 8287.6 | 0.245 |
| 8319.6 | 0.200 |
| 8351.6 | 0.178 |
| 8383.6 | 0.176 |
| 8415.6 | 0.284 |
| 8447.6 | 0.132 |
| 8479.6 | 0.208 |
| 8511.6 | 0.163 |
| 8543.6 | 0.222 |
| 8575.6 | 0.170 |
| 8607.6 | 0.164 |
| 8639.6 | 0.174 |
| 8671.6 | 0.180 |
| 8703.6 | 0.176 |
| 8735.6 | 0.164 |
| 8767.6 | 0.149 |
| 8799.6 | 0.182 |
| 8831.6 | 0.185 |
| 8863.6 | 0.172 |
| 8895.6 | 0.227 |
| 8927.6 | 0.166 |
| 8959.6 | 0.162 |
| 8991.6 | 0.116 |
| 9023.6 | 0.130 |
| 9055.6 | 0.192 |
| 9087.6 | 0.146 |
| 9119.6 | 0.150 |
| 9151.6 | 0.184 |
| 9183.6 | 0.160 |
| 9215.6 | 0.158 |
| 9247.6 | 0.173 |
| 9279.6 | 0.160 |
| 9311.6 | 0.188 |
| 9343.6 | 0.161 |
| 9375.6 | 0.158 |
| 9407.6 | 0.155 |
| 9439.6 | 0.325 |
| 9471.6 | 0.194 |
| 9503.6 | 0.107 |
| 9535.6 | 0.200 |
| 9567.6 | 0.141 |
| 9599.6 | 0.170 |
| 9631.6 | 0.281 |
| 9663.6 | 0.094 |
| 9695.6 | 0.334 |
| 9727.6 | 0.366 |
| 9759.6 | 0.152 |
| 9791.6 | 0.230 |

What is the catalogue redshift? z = 0.94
